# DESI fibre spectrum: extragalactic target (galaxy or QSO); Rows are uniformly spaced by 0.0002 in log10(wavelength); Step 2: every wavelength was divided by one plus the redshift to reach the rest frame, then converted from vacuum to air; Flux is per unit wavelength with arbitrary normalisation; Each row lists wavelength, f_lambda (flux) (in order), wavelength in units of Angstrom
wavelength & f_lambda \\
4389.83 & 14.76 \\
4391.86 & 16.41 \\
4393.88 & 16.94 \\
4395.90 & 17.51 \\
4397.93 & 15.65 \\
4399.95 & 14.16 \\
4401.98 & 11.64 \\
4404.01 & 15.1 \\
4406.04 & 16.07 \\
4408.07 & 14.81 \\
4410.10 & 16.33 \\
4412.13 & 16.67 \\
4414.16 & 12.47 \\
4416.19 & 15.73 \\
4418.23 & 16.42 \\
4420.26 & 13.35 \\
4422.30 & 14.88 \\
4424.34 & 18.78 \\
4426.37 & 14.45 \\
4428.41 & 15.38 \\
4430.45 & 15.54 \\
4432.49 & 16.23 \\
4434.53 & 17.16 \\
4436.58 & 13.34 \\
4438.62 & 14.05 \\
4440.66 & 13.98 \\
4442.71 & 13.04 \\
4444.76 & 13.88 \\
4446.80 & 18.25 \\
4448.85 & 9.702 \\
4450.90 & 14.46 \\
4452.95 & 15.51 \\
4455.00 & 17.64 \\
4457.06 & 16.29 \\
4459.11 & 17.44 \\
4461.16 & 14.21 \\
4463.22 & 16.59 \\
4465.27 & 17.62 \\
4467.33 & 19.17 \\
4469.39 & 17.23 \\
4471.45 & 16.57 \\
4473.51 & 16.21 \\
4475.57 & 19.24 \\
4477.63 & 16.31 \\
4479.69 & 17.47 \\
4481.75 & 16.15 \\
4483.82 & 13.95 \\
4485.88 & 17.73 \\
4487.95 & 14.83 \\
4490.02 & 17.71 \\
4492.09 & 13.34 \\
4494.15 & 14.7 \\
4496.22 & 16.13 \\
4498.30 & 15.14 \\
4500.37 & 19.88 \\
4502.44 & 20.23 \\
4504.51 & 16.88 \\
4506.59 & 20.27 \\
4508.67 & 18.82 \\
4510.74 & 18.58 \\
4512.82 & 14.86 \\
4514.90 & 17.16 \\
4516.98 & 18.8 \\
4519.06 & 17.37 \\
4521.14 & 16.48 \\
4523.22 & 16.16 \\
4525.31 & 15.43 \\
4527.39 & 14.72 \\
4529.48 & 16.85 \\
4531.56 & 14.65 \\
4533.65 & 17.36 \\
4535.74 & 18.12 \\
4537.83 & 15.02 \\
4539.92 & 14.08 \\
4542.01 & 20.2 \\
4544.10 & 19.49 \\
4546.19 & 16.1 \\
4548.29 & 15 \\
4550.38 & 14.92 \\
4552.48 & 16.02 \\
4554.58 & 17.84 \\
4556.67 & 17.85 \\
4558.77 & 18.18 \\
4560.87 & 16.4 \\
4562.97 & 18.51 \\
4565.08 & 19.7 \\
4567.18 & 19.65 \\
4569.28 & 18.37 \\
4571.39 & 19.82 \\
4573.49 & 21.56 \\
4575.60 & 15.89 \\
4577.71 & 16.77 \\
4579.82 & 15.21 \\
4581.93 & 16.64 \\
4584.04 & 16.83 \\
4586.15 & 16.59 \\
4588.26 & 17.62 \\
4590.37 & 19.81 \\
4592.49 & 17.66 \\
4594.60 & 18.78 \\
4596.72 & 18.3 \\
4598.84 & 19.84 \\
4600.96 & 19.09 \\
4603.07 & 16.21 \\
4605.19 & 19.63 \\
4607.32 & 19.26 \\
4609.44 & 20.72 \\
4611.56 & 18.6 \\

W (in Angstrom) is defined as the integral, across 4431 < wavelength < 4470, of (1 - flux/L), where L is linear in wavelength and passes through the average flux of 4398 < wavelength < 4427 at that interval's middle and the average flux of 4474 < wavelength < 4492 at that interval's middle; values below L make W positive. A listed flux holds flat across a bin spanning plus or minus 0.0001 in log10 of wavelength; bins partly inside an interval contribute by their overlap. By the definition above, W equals 0.74 Angstrom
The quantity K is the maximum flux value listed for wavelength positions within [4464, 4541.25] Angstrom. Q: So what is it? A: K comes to 20.27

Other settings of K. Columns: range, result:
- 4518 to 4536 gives 18.12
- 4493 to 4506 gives 20.23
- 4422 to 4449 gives 18.78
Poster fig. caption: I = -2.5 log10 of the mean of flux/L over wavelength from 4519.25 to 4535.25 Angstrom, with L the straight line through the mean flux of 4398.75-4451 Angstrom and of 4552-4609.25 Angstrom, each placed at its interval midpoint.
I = 0.06 mag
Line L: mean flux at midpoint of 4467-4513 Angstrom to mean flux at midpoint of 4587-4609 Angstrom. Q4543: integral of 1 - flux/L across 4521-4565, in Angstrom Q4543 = 2.77 Angstrom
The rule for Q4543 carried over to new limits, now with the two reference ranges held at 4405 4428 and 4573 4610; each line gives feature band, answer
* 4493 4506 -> -0.4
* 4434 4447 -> 1.1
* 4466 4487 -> -0.9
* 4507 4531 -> 0.1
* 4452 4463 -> -0.1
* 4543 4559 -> 0.5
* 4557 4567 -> -0.4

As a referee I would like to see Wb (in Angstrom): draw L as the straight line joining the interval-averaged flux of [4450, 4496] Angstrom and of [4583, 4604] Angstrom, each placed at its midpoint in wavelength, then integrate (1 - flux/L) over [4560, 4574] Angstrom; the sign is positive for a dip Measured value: -1.1 Angstrom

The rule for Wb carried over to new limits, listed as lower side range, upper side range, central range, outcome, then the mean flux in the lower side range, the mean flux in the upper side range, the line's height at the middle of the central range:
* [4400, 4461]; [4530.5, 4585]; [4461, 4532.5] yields -2.54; 15.1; 17.3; 16.3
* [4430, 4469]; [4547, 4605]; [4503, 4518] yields -1.25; 15.5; 17.8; 16.6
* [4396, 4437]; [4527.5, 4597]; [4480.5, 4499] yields 0.90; 15.3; 17.4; 16.4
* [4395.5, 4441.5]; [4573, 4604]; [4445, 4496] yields -0.60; 15.2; 17.7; 16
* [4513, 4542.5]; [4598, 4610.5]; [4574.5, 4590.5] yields 1.40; 16.5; 19.1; 18.4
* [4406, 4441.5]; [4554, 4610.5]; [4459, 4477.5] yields -1.09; 15.3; 18.3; 16.1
